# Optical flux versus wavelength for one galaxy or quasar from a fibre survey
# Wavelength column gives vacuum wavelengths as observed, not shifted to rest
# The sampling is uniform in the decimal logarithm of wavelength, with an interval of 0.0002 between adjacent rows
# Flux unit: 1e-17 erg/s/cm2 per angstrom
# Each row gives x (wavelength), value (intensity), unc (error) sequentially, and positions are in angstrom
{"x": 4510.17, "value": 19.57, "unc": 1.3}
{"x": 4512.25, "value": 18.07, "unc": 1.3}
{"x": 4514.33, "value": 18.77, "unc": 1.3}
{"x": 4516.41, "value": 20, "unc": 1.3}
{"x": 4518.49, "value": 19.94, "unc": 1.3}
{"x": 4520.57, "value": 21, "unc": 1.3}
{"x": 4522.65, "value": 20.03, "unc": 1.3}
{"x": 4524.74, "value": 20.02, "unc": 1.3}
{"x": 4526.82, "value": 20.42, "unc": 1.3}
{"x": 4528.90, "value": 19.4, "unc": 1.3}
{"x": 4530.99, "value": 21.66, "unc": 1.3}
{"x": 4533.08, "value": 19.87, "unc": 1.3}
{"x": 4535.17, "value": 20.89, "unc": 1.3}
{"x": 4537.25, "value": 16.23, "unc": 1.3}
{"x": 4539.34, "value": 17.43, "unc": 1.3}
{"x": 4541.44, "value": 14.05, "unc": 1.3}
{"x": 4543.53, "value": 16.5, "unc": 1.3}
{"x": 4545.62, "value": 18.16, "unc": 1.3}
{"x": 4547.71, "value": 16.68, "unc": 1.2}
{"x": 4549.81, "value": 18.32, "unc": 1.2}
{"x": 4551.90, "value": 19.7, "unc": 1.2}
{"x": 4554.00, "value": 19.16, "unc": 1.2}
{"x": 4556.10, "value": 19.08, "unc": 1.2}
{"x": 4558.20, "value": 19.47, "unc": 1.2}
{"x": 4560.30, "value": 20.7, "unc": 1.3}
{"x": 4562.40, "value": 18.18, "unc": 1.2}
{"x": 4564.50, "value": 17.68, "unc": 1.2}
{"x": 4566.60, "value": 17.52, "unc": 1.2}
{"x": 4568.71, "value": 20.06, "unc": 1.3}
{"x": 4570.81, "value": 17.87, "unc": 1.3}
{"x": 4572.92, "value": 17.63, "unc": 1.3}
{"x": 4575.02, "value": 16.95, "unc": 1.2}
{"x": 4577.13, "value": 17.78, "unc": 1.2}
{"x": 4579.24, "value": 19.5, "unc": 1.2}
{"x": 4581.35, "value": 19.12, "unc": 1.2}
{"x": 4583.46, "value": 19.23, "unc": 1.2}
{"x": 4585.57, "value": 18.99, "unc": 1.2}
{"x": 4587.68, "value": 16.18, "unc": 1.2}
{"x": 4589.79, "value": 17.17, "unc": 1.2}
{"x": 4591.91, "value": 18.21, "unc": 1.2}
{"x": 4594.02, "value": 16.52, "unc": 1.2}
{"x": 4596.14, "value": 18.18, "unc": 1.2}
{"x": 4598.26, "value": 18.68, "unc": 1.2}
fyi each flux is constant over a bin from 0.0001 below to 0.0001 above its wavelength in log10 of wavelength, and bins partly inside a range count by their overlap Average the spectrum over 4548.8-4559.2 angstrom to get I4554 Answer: 19.1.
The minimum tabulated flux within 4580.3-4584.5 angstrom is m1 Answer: 19.12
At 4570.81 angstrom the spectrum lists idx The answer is 17.87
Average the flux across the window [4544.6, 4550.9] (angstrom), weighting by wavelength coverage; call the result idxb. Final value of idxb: 17.7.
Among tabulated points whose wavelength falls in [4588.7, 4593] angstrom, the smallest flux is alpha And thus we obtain 17.17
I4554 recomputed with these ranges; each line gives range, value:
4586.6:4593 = 17.2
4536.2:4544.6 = 16.1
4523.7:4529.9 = 20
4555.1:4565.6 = 19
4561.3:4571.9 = 18.3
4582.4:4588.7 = 18.2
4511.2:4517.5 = 18.9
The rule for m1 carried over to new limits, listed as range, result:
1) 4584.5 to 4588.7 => 16.18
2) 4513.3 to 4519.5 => 18.77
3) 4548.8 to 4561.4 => 18.32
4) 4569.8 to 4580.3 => 16.95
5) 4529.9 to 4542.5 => 14.05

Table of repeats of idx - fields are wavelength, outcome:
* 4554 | 19.16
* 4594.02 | 16.52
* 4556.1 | 19.08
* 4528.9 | 19.4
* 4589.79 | 17.17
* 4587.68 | 16.18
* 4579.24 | 19.5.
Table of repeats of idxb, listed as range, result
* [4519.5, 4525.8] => 20.4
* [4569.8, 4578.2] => 17.6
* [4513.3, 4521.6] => 19.9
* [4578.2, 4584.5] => 19.3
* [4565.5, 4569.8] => 18.8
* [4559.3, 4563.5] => 19.4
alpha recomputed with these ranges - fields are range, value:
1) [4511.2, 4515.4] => 18.07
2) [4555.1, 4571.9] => 17.52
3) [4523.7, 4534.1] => 19.4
